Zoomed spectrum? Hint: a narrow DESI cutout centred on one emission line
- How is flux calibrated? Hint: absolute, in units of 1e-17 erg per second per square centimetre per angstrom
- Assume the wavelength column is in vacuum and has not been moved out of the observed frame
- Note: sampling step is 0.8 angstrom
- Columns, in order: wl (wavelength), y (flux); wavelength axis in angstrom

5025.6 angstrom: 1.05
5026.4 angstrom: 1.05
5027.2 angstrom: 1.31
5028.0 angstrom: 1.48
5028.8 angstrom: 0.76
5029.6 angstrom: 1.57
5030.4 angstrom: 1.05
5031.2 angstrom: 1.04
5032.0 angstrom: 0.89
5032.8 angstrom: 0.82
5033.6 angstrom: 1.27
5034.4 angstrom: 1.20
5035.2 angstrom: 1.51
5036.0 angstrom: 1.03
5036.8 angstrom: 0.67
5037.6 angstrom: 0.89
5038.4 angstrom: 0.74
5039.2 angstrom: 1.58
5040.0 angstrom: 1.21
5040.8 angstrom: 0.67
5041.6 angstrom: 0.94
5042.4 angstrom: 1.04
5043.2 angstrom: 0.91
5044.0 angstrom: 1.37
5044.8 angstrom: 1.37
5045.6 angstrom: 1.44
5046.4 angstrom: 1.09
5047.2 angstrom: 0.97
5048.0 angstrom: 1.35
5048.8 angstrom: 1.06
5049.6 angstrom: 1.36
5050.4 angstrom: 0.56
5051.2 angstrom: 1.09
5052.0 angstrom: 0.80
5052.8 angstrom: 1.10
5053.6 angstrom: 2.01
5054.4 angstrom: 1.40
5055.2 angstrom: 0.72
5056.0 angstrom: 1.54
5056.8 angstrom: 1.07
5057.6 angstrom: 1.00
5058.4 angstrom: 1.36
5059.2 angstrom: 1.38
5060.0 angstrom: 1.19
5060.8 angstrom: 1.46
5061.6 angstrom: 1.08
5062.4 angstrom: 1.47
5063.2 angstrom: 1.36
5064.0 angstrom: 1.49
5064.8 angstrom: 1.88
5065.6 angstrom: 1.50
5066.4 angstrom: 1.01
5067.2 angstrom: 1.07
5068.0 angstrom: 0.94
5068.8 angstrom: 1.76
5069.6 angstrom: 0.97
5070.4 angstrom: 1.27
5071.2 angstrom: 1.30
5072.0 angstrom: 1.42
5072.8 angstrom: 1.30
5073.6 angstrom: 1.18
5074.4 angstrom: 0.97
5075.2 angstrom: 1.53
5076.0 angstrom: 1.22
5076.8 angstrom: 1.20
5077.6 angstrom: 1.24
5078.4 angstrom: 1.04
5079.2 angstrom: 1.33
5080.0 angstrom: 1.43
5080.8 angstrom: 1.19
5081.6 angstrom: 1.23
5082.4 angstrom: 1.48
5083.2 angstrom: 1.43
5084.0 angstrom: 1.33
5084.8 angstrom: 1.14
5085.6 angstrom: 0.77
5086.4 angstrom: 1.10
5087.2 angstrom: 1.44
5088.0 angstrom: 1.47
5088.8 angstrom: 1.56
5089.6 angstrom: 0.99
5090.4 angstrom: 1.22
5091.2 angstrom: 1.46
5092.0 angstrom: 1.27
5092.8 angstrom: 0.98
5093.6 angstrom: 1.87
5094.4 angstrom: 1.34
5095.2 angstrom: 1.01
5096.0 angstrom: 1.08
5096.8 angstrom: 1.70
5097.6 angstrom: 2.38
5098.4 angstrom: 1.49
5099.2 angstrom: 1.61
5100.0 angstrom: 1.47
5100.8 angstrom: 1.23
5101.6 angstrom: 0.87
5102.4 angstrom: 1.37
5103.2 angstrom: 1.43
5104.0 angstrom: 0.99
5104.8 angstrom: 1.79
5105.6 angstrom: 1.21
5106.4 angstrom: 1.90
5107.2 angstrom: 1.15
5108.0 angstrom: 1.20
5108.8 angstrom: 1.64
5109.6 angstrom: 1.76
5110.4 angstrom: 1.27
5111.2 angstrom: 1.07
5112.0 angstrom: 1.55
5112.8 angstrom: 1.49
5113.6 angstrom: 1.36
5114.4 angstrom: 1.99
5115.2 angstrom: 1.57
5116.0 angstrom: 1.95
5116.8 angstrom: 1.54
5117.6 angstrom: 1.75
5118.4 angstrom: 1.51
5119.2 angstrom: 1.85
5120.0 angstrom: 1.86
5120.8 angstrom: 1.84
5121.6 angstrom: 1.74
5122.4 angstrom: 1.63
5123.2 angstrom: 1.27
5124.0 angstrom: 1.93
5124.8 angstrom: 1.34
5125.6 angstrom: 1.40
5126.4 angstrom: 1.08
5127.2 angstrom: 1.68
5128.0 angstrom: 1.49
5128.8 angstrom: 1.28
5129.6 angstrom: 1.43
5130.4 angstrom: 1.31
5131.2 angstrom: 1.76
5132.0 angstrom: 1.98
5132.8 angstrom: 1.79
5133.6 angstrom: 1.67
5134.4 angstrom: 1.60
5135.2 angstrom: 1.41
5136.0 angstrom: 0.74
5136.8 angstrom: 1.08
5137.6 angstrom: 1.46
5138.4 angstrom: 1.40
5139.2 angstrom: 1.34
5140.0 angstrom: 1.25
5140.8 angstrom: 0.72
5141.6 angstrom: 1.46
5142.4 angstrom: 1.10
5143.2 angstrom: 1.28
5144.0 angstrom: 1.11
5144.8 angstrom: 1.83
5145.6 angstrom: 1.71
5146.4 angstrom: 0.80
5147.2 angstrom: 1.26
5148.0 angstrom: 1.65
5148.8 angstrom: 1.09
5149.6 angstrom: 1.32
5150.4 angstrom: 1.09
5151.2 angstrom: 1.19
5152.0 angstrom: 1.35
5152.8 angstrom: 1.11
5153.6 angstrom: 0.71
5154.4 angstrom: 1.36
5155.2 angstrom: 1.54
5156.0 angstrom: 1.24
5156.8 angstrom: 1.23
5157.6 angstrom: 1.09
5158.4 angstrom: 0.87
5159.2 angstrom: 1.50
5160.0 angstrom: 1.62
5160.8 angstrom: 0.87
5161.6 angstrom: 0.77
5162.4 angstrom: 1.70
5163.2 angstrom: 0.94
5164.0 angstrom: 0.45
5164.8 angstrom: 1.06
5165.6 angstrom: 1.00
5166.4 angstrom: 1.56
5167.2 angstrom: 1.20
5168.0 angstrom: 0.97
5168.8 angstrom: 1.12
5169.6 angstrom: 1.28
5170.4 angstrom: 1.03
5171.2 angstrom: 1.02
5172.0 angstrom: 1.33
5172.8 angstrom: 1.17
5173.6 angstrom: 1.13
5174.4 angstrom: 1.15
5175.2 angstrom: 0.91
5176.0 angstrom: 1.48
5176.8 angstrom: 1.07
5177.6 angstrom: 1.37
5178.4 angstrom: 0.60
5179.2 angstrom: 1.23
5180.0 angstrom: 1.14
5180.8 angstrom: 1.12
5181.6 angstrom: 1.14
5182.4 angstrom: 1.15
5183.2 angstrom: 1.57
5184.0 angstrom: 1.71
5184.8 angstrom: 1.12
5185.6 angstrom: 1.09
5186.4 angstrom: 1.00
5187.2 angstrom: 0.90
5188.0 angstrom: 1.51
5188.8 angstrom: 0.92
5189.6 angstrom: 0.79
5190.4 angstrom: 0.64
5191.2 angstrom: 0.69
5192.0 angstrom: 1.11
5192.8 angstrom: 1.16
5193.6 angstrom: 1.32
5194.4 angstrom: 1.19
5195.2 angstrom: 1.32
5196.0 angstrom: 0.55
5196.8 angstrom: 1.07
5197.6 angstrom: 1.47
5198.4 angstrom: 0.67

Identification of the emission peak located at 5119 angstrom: C III] 1909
